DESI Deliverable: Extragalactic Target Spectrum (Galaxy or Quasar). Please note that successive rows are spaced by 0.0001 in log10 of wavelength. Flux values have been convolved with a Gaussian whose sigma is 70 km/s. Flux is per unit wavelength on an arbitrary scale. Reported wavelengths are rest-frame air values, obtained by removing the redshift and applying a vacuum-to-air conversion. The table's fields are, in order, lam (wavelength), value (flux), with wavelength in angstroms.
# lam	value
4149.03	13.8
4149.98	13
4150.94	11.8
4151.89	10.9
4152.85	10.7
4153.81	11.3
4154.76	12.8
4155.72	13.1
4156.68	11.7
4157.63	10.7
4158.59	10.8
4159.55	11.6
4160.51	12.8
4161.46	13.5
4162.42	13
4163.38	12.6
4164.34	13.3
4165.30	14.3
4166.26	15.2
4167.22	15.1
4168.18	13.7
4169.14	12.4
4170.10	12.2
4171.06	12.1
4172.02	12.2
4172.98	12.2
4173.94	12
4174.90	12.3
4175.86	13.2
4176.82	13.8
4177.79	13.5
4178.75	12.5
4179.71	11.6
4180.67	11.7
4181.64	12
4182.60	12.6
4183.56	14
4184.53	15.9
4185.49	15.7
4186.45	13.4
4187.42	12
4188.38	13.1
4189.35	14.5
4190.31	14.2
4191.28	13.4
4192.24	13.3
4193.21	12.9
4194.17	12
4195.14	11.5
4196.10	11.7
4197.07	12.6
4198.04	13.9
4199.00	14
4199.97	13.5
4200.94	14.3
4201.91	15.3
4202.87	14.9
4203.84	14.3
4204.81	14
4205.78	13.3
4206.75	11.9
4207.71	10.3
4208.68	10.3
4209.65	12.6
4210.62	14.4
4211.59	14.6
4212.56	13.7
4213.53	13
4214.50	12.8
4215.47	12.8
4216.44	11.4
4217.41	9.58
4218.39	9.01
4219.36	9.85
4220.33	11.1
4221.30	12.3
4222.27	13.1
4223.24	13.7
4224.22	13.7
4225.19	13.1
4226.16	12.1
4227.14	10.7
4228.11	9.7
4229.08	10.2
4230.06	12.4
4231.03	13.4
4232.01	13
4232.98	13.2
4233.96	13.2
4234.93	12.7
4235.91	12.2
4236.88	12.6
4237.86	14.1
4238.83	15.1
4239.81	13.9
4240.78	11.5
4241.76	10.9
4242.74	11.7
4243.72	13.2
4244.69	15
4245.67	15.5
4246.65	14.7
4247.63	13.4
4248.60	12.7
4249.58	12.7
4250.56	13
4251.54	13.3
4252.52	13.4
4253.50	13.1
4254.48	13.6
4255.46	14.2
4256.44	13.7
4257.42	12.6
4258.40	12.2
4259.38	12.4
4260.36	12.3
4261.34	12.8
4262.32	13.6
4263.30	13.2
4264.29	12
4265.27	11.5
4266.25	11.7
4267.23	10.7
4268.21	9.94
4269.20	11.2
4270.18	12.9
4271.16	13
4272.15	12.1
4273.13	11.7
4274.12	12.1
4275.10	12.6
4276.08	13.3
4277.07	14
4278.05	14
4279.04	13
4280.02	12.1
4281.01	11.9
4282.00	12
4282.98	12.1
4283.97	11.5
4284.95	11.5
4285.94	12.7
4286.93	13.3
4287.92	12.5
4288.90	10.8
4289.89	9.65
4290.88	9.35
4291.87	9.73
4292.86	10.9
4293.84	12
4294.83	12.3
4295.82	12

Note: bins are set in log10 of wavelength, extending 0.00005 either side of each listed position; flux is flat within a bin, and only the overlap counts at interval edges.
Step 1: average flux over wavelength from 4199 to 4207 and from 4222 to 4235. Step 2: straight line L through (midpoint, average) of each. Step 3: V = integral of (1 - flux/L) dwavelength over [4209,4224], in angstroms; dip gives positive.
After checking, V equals 1.0 angstroms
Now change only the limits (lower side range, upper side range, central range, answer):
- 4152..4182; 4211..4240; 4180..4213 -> -2.12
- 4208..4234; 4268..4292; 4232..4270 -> -2.46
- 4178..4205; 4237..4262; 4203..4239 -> 2.40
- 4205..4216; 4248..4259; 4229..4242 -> 0.11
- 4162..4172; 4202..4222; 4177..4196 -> -0.31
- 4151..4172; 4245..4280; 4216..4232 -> 1.36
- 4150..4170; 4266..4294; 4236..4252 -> -1.62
